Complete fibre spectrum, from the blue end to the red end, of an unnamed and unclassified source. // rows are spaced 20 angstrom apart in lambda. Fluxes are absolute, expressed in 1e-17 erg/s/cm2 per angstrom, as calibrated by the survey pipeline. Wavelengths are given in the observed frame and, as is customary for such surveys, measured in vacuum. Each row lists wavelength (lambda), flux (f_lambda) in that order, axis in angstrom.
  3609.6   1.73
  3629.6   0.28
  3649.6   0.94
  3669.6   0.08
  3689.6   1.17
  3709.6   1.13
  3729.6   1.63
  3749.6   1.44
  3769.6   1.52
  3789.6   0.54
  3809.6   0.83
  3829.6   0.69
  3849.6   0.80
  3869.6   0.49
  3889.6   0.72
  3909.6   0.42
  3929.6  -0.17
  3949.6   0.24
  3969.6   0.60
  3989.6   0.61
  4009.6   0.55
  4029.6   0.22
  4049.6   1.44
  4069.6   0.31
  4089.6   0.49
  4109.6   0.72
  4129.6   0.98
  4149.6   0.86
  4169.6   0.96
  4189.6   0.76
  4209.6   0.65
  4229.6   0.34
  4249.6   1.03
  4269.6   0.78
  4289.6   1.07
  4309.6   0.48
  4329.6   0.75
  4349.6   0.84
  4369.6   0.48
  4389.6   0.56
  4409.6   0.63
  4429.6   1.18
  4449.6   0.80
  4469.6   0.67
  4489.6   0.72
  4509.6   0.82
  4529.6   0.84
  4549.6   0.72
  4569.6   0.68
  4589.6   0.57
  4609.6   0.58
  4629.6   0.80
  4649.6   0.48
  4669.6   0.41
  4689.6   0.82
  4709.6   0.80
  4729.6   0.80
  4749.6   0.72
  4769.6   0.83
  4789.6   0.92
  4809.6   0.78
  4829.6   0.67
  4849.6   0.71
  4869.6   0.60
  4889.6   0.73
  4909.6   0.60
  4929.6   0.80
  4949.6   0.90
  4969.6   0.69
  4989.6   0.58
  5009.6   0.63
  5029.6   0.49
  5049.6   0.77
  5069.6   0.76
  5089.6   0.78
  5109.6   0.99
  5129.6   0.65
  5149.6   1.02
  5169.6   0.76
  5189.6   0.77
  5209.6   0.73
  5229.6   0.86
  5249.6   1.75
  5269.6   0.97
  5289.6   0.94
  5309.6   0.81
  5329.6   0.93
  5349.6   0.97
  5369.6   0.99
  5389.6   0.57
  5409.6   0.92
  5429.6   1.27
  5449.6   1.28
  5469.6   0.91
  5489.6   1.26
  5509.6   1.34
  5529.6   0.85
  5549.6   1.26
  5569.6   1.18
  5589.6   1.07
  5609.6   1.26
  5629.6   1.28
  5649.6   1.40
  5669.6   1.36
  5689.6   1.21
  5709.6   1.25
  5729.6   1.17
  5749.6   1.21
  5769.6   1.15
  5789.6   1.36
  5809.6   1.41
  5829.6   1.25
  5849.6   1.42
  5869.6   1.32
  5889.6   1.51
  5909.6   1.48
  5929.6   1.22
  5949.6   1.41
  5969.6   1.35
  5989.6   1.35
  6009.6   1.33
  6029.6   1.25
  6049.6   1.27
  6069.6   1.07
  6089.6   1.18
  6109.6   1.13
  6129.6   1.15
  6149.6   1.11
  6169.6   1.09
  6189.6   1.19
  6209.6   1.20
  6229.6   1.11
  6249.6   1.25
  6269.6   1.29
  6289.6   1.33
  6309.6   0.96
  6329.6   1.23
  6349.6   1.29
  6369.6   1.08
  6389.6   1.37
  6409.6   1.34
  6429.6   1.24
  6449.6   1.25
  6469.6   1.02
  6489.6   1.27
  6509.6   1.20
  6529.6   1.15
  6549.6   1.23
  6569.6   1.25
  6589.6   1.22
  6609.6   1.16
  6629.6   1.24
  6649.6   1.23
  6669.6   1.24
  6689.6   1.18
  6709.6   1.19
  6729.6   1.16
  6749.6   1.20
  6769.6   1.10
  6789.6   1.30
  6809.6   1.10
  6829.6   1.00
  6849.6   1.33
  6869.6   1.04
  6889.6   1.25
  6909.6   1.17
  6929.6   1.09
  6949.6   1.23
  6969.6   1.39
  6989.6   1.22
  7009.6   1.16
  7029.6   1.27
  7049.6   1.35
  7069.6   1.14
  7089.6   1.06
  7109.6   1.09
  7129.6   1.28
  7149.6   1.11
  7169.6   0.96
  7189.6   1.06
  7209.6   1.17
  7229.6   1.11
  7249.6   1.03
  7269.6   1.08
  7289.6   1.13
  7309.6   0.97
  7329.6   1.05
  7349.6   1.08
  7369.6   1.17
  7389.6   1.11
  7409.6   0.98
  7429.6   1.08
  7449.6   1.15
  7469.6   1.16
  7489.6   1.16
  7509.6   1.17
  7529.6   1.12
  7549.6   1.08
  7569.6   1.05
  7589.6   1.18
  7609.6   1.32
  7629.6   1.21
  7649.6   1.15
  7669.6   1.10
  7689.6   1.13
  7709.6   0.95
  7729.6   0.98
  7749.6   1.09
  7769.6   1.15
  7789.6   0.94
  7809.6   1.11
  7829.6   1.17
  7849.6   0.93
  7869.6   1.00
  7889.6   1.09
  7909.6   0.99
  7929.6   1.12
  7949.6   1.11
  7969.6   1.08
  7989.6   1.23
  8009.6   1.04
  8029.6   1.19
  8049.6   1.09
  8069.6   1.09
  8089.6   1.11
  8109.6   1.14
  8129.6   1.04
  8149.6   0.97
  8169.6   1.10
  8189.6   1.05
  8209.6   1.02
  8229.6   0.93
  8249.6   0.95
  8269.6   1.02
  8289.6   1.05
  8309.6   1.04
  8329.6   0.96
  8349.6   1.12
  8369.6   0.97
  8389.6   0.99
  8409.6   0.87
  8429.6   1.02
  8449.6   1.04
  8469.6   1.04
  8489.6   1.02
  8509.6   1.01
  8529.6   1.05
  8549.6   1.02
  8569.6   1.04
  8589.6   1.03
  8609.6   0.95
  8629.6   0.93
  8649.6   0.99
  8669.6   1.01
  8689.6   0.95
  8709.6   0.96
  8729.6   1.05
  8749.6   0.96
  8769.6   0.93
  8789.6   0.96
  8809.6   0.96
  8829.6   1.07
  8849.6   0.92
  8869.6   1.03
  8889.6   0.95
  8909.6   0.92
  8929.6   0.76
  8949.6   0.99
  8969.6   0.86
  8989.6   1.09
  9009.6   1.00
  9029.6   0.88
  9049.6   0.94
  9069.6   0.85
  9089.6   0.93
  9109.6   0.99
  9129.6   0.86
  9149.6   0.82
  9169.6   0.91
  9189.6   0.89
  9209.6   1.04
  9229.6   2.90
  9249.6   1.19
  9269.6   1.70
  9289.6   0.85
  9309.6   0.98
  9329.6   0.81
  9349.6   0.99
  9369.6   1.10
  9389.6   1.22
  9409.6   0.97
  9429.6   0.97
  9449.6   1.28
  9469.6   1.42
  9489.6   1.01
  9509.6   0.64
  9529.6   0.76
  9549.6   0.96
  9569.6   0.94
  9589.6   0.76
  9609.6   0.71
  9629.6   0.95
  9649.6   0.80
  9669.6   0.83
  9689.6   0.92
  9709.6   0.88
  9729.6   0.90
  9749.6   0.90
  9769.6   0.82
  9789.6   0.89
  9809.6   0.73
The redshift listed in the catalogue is 0.407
